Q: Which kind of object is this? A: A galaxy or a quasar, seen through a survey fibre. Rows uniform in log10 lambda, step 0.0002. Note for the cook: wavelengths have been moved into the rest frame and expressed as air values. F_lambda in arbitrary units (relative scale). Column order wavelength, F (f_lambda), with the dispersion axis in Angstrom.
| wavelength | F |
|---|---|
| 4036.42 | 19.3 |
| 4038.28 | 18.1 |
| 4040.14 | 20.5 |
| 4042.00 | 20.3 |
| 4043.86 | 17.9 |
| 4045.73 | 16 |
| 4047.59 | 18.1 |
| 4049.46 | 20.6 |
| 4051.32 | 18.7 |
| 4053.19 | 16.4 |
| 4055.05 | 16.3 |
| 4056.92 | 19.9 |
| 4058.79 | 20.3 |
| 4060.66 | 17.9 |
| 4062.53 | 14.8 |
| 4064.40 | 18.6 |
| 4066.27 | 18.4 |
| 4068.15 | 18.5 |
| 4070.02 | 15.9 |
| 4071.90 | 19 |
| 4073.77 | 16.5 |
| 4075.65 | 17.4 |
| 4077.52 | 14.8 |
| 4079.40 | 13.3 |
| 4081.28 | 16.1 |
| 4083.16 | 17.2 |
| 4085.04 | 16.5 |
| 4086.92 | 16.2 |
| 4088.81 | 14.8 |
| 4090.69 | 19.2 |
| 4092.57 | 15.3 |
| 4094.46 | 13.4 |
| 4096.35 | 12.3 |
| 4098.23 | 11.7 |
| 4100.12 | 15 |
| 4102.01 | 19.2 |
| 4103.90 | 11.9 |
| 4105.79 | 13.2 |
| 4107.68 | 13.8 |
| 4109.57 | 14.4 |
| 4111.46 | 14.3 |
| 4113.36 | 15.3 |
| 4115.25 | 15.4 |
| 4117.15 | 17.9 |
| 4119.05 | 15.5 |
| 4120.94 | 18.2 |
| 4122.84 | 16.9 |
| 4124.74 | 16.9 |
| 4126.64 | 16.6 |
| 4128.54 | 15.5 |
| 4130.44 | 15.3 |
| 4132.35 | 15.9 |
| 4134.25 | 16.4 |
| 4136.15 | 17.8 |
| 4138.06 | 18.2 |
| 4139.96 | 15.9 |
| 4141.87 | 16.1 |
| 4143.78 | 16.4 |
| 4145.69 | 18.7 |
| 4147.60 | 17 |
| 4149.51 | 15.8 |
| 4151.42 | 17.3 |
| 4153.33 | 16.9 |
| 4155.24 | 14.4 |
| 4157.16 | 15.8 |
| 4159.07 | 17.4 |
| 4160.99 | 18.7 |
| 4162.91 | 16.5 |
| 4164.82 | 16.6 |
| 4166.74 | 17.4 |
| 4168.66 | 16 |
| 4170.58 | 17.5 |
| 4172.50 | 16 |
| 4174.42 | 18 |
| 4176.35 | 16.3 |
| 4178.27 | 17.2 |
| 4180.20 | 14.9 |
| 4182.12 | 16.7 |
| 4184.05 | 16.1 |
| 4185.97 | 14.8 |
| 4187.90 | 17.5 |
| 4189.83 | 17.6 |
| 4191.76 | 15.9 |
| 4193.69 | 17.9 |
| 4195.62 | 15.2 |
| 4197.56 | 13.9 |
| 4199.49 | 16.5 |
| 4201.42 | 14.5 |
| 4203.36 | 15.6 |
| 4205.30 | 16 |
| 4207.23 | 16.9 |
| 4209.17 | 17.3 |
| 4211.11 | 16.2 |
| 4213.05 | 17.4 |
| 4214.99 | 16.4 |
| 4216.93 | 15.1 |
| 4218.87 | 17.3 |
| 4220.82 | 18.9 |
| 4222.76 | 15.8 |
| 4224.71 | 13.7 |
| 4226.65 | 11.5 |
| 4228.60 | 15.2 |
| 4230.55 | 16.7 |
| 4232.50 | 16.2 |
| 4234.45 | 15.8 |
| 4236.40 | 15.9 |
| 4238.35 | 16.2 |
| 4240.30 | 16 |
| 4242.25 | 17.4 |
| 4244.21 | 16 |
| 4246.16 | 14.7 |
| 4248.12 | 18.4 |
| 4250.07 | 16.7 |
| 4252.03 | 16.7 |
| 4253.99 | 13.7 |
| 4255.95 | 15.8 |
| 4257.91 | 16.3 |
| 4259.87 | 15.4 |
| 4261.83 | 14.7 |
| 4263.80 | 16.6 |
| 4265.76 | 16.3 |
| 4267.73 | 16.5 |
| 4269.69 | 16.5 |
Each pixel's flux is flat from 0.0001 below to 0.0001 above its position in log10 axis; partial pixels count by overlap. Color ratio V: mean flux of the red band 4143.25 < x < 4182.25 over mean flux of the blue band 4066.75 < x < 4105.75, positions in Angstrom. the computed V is 1.07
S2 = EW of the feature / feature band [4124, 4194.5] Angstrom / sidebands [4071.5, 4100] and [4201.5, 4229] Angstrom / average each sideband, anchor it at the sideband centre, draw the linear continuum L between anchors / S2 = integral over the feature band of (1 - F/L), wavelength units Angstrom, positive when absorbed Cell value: -4.1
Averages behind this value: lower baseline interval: 15.5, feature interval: 16.6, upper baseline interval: 15.9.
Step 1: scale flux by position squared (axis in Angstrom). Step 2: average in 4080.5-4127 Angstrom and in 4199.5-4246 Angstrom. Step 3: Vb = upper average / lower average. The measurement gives 1.09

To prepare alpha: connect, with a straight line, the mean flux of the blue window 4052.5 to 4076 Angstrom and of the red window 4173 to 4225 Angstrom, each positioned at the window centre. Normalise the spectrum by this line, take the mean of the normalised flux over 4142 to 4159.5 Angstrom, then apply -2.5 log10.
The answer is 0.01 mag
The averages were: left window 17.7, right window 16.3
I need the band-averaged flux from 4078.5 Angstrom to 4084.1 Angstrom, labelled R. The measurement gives 15.5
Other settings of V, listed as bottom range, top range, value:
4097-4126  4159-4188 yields 1.09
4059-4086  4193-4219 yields 0.95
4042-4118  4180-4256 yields 0.98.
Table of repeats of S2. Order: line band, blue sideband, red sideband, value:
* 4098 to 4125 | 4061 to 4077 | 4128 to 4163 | 2.53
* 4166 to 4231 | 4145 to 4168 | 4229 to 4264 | 1.22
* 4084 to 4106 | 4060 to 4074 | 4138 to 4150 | 2.92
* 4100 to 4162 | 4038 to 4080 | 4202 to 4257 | 3.03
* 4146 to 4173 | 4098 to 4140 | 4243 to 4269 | -1.51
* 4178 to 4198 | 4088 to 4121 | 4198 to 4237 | -0.65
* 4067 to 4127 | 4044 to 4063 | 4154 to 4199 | 5.95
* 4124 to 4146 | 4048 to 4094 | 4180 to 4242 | 0.08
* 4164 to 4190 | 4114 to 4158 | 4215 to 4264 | -0.49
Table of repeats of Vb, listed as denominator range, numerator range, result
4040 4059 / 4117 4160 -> 0.94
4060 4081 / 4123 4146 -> 1.02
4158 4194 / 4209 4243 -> 0.98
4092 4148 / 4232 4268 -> 1.09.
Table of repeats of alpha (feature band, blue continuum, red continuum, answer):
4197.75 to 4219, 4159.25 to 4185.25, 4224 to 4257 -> 0.00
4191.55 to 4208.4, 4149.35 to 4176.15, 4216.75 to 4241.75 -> 0.02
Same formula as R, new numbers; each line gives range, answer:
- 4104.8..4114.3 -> 14.2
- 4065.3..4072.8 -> 17.9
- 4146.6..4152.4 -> 16.7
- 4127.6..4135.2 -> 15.8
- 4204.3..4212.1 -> 16.6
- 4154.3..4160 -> 15.9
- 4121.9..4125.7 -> 16.9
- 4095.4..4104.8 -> 14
